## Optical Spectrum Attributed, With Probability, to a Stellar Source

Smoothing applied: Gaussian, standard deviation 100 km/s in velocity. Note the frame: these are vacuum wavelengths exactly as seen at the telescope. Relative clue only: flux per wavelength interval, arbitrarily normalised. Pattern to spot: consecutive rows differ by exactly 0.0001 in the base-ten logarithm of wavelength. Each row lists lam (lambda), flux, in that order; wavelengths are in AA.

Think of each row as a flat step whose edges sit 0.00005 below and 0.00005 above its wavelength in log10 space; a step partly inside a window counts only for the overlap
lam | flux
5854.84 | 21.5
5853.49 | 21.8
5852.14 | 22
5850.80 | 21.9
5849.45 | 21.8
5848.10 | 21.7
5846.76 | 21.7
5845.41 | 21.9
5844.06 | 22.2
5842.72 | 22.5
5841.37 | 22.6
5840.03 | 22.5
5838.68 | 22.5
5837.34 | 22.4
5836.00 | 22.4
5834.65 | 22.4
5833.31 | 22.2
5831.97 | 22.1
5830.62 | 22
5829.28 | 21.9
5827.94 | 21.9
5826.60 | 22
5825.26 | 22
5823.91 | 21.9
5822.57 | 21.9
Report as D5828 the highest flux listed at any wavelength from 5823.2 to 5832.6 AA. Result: 22.1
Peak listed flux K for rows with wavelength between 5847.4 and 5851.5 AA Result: 21.9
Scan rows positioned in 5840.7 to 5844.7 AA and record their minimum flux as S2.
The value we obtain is 22.2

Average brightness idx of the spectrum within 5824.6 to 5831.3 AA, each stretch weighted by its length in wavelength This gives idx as 22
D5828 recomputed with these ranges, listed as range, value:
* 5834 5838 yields 22.4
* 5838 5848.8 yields 22.6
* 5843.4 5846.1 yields 22.2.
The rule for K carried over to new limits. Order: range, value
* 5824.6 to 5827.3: 22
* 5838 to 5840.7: 22.5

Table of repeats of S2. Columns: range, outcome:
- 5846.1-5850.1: 21.7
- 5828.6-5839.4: 21.9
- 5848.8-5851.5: 21.8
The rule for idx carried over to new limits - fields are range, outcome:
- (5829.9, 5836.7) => 22.2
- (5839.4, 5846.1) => 22.3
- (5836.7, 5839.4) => 22.4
